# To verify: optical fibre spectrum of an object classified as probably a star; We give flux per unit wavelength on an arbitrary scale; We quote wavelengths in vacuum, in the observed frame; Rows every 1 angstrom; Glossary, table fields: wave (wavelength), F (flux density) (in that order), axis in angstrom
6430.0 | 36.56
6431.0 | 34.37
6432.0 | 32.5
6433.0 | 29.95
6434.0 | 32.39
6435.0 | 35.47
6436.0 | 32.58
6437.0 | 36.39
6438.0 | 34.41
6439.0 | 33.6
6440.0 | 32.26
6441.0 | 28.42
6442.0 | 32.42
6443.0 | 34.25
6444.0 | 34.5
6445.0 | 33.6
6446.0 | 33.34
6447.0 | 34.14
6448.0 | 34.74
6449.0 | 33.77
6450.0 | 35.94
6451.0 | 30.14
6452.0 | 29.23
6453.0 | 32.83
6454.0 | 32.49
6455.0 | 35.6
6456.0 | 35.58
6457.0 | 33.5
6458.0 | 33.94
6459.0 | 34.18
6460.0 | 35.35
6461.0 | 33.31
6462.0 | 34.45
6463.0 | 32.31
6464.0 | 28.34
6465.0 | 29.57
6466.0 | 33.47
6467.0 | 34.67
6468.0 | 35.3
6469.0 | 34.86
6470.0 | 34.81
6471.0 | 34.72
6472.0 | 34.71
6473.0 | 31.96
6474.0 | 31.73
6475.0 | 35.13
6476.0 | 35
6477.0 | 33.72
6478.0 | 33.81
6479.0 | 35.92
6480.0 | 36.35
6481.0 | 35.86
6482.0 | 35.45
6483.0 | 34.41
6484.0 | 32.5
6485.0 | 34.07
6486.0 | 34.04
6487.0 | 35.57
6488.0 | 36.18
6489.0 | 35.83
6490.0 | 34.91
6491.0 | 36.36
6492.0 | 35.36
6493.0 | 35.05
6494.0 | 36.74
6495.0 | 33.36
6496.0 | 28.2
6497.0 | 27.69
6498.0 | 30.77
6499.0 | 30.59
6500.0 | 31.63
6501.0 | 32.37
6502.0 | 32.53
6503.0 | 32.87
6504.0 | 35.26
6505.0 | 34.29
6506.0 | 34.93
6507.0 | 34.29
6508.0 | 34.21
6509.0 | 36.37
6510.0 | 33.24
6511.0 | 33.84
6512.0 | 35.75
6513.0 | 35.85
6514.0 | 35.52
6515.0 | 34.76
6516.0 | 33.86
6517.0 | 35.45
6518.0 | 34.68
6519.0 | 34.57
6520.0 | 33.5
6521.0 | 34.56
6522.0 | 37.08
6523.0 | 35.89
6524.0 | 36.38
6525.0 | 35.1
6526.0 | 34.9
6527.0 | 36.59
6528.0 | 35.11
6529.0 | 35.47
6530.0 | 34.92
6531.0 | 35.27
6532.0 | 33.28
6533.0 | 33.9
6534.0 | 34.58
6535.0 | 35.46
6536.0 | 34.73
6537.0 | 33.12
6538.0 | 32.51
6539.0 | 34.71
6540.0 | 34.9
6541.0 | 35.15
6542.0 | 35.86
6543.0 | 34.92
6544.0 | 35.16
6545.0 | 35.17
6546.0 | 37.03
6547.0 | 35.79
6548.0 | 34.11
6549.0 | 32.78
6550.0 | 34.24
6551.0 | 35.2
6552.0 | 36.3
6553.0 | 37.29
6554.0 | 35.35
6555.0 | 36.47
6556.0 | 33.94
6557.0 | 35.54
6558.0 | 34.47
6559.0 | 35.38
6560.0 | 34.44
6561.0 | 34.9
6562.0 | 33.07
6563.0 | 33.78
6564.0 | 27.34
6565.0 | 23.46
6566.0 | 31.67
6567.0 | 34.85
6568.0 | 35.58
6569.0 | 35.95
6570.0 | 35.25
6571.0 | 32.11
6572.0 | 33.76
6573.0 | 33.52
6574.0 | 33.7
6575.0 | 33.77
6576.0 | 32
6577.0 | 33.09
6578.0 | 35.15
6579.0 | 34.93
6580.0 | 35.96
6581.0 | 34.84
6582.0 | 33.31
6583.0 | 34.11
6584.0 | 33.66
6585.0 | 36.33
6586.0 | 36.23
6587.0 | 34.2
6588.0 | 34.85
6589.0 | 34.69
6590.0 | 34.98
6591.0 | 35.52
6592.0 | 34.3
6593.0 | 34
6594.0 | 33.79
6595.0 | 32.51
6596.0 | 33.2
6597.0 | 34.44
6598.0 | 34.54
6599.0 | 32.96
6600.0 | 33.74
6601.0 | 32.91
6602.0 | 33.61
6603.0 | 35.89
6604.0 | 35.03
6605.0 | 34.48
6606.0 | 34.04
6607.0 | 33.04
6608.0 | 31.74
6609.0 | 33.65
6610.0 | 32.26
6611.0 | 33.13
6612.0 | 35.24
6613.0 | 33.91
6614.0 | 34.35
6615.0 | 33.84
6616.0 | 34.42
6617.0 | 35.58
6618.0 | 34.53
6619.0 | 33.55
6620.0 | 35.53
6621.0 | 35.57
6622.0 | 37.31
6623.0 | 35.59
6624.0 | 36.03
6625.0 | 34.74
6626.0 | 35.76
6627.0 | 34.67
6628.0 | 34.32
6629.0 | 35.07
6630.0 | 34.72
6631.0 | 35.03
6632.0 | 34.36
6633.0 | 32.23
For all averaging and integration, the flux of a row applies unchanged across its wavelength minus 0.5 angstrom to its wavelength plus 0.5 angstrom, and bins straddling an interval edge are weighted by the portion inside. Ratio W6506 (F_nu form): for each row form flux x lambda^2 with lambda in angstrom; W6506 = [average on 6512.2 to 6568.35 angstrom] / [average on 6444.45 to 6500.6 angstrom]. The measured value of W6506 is 1.05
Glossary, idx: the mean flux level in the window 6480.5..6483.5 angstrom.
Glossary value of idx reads 35.2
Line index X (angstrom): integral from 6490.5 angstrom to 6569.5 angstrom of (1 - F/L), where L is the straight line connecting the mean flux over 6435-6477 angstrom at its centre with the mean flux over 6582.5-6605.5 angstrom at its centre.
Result -0.8 angstrom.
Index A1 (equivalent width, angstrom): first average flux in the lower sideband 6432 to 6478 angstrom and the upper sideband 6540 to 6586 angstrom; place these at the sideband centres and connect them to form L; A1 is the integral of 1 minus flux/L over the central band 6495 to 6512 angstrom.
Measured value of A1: 0.5 angstrom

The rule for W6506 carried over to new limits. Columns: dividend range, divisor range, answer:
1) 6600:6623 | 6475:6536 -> 1.03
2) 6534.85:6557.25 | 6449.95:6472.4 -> 1.08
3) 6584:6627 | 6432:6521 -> 1.06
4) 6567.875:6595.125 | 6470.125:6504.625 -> 1.04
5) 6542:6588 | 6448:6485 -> 1.05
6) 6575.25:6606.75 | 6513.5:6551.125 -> 1.00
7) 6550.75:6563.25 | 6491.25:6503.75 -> 1.10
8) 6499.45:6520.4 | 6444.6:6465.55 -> 1.05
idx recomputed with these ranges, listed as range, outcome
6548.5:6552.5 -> 34.6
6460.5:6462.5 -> 33.9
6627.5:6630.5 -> 34.7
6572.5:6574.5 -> 33.6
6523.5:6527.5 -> 35.7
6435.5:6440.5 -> 33.8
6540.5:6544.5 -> 35.3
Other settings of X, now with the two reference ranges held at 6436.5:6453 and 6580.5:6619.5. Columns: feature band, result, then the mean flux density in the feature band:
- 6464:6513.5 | -0.72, 33.9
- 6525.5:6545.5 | -0.62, 34.8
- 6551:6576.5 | 0.10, 33.8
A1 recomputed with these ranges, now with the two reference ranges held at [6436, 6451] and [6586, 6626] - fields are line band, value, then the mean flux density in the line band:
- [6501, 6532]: -0.9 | 34.8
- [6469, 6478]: -0.1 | 34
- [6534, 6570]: -0.3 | 34.3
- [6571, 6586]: 0.0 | 34.2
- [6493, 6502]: 0.6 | 31.7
